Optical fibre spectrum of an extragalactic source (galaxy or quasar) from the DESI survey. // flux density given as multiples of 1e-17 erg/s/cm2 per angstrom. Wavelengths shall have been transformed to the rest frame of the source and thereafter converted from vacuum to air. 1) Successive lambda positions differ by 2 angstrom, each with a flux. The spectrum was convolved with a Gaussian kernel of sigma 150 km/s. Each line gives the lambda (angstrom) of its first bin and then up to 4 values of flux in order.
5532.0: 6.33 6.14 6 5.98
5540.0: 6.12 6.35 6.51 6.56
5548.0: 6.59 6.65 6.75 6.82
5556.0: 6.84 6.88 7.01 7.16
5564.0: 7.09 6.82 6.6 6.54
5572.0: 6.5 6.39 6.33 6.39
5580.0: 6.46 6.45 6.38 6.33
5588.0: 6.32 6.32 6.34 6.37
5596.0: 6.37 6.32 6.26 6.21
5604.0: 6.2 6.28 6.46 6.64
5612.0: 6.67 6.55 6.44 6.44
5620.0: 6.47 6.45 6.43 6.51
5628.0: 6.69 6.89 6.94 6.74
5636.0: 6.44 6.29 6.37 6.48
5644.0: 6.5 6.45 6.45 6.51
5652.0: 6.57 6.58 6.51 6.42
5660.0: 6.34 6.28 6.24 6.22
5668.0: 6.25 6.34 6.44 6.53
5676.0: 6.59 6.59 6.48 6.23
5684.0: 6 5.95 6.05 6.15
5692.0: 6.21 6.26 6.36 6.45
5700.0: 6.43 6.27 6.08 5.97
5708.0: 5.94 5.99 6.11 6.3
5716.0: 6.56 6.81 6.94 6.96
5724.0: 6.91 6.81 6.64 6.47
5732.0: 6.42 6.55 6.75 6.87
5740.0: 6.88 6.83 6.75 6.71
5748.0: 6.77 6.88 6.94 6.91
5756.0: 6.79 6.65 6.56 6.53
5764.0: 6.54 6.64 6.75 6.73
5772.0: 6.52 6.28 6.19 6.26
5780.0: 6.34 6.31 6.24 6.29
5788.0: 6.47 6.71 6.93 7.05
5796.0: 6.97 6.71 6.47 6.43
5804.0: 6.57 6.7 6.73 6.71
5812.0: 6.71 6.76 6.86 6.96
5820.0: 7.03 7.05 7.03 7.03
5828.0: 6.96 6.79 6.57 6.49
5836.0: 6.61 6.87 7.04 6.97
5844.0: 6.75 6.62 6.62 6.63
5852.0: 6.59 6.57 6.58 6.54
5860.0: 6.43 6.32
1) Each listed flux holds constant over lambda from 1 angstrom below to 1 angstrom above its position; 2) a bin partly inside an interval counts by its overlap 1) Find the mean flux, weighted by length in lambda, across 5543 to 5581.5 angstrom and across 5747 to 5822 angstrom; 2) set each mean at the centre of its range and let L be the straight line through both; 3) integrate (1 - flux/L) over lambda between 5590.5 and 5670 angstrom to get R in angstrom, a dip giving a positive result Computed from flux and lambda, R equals 2.6 angstrom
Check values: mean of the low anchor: 6.68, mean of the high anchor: 6.65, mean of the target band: 6.45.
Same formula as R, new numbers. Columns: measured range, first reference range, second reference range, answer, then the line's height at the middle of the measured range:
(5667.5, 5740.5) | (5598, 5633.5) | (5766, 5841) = 1.84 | 6.58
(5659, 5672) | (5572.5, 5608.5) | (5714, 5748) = 0.51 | 6.55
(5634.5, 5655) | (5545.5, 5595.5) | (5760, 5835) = 0.44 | 6.61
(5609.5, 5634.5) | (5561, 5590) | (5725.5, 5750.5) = -0.03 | 6.59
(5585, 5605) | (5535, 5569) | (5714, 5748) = 1.05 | 6.65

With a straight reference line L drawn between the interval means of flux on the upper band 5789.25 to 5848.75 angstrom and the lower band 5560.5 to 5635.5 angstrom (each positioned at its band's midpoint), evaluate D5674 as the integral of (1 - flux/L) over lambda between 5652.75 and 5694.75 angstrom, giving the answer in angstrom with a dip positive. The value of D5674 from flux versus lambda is 1.8 angstrom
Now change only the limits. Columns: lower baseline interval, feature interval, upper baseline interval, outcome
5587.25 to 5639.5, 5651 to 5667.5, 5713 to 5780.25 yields 0.4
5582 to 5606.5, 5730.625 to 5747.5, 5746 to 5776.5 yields -0.3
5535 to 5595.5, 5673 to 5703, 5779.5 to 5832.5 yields 1.5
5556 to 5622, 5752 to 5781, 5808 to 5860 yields 0.6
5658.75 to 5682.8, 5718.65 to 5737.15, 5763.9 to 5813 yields -0.7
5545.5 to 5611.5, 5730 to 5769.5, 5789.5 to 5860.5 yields -0.2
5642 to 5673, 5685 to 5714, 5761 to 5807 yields 1.3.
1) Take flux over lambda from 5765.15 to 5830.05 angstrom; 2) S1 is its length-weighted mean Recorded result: 6.67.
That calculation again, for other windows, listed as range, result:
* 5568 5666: 6.45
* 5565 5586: 6.48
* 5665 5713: 6.25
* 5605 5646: 6.53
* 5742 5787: 6.58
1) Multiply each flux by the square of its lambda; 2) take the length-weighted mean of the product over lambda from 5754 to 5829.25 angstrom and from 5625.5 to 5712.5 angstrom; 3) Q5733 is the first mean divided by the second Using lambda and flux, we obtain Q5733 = 1.09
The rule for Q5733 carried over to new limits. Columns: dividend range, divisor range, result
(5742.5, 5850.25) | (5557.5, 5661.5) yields 1.10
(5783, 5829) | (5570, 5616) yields 1.14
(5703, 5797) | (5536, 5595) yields 1.08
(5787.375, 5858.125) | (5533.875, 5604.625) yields 1.14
